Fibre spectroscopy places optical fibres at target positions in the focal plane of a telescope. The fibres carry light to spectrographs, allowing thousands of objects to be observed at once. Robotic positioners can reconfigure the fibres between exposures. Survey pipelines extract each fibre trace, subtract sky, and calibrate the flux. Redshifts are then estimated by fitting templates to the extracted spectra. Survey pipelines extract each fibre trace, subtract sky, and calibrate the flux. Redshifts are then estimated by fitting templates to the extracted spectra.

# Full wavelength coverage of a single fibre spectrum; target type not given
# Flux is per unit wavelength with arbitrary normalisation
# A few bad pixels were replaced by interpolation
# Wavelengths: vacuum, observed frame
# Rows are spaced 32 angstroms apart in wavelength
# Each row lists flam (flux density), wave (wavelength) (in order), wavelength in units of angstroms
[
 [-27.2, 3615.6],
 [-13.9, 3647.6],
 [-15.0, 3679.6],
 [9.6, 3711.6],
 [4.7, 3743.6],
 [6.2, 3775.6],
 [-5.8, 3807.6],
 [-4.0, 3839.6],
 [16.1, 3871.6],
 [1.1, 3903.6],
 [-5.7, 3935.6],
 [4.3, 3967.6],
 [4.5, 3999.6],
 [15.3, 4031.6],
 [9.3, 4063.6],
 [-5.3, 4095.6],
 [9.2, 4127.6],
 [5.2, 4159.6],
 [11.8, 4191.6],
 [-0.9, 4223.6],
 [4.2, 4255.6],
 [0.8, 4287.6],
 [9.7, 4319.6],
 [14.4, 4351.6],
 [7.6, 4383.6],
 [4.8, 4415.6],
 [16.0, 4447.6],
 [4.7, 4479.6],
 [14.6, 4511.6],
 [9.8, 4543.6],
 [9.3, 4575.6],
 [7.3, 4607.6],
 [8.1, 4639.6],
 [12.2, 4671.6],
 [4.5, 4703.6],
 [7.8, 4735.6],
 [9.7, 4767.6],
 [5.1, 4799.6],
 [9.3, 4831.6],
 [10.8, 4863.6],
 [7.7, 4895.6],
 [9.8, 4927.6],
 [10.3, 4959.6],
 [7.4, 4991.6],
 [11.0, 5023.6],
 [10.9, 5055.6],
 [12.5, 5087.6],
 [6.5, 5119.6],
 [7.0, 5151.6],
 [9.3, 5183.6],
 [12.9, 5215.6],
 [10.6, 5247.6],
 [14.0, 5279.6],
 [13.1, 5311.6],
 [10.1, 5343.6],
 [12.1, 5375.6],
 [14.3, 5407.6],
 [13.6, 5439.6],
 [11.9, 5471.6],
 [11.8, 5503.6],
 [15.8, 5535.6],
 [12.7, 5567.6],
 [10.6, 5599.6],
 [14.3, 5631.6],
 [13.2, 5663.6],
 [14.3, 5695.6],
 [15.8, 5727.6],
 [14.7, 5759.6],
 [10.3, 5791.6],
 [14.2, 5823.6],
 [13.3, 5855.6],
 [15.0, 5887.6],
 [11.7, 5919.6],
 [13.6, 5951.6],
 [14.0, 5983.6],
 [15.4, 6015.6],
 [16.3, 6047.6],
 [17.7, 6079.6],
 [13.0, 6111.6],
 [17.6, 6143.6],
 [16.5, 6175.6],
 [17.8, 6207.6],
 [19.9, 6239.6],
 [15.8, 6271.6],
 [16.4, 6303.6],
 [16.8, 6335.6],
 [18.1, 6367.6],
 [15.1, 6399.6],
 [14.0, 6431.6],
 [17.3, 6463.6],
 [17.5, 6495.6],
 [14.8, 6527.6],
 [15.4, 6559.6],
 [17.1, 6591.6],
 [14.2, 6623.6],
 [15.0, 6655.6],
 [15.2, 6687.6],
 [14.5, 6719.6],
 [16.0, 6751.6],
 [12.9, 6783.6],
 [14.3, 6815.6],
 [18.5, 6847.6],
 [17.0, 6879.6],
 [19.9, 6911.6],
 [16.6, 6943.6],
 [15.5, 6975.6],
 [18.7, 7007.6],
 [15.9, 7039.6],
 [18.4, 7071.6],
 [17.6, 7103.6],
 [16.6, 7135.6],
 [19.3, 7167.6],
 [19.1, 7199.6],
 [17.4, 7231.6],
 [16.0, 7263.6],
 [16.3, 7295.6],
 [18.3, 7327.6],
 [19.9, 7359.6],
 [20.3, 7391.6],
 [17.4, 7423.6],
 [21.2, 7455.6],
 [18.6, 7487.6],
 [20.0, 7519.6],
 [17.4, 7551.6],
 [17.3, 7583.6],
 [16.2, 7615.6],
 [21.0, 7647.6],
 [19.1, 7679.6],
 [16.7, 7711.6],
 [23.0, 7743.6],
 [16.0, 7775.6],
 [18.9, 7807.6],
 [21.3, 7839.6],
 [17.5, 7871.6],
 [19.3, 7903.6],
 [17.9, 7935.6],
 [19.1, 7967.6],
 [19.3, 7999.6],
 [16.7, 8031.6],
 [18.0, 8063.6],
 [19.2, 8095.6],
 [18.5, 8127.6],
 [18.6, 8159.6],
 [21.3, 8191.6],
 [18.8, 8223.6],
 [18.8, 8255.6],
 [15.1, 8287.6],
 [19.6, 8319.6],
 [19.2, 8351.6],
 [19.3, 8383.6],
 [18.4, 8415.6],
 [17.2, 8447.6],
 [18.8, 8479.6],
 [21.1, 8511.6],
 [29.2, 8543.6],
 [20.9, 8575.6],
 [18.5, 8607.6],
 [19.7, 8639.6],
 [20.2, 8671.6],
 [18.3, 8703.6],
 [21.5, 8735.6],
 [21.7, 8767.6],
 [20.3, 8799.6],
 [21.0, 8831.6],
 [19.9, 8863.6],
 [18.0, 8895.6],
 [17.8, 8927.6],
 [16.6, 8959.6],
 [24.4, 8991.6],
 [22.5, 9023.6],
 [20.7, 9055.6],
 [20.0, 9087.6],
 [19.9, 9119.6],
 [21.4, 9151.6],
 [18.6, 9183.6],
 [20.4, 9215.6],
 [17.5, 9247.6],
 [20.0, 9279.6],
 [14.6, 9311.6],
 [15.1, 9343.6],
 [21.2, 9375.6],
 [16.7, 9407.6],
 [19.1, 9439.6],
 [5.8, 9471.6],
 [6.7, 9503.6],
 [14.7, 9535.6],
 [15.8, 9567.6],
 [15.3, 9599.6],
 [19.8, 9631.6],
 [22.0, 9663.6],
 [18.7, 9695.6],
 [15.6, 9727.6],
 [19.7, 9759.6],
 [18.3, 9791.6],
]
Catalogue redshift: 0.300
